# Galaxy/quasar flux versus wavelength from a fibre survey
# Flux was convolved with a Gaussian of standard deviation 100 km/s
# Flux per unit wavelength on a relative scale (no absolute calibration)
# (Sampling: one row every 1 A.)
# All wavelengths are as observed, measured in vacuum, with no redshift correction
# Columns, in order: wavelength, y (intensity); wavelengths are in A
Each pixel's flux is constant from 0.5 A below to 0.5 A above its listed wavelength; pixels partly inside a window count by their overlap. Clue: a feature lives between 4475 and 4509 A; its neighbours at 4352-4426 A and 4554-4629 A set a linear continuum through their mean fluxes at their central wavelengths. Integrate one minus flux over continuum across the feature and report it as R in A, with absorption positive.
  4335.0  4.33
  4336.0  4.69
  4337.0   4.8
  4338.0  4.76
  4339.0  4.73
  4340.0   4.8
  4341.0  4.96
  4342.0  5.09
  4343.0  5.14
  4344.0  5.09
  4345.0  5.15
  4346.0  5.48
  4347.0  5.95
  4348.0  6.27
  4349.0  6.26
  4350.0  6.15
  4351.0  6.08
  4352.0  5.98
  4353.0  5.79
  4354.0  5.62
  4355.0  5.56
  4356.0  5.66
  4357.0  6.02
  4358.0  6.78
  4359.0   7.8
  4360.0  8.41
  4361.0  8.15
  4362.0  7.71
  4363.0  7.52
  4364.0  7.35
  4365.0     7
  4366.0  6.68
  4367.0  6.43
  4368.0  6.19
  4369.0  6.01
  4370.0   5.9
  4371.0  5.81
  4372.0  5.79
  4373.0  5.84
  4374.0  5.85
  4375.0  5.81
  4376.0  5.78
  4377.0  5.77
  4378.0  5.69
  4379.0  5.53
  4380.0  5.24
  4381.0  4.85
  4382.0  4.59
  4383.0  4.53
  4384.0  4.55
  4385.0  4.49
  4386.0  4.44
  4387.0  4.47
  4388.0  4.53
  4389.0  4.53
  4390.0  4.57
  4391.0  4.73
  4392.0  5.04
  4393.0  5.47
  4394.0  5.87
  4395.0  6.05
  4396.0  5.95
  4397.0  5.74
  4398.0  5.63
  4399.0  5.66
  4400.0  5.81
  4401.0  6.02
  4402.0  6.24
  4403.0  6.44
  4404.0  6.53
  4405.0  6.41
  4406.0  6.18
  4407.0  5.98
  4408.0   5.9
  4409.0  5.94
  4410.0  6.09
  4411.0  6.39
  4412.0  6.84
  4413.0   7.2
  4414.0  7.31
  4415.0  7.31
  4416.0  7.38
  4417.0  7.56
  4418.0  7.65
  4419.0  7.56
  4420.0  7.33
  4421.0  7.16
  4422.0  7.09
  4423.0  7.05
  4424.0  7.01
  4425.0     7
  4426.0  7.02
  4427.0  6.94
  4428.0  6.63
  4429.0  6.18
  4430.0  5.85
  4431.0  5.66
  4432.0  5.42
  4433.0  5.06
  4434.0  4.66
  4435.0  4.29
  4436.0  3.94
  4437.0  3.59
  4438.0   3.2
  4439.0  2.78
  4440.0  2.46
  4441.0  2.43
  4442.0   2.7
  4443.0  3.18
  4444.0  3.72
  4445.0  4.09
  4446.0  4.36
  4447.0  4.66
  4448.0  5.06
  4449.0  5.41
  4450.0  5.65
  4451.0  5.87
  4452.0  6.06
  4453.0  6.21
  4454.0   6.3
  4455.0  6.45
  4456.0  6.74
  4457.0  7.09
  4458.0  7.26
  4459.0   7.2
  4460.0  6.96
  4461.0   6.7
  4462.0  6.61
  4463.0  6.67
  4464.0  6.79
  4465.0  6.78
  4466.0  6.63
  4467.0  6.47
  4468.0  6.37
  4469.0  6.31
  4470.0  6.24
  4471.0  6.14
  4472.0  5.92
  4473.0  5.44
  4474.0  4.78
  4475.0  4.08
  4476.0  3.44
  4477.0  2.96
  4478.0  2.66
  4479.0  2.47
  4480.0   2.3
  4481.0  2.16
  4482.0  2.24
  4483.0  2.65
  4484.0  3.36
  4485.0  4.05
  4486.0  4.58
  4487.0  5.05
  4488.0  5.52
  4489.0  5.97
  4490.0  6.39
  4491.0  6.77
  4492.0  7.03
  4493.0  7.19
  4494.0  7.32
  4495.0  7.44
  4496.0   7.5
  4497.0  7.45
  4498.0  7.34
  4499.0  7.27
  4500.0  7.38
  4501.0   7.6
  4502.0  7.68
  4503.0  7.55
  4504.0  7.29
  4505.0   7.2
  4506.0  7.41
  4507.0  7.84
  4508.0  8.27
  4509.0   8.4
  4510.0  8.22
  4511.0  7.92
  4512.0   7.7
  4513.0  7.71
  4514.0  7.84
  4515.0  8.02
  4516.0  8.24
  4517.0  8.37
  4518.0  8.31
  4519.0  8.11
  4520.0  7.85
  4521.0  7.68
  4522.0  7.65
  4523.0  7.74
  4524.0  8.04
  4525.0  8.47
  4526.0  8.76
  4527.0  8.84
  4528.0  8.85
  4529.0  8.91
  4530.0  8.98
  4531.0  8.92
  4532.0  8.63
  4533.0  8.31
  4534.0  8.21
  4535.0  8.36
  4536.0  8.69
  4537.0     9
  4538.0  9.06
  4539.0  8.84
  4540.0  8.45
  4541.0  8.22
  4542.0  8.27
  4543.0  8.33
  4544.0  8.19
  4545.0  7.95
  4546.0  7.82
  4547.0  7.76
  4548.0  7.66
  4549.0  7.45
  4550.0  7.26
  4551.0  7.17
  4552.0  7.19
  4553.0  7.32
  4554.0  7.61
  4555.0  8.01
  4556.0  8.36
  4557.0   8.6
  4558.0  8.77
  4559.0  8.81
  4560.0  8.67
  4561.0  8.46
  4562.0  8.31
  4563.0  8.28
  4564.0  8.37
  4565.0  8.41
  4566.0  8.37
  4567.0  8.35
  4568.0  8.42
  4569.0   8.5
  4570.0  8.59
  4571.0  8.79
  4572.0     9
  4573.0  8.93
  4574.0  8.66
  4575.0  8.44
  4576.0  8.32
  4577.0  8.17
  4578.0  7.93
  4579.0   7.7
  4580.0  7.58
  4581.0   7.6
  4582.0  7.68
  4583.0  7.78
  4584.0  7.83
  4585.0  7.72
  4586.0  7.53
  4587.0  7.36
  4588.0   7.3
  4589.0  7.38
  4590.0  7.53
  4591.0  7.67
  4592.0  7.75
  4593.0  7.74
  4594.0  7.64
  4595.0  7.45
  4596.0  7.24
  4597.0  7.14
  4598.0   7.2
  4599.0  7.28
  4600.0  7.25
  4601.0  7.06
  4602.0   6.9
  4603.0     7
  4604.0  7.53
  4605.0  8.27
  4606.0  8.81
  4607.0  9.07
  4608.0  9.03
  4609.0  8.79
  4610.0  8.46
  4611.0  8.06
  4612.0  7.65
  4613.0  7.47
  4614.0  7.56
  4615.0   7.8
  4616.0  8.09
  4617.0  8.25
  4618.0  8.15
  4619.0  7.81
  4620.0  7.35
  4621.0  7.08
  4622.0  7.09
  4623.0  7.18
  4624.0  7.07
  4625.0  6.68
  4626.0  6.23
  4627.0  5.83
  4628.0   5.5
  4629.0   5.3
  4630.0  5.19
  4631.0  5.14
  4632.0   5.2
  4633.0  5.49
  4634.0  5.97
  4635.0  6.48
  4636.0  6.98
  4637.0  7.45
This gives 6.18 A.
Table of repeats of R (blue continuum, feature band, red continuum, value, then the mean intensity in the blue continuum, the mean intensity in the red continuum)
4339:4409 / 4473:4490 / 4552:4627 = 7.6 A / 5.81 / 7.88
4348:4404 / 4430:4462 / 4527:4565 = 8.6 A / 5.87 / 8.28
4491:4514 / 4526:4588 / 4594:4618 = -4.4 A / 7.57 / 7.8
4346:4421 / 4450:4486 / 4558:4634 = 7.4 A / 6.09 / 7.64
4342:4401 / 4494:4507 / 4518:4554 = 0.4 A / 5.8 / 8.19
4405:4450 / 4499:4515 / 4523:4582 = -0.9 A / 5.63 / 8.3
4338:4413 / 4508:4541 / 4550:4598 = -3.9 A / 5.83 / 7.99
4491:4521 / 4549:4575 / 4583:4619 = -1.9 A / 7.69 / 7.74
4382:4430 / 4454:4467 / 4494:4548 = 0.5 A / 6.12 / 8.08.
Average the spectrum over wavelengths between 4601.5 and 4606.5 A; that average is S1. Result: 7.7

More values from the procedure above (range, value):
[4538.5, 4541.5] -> 8.5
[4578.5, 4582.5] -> 7.64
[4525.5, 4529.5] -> 8.84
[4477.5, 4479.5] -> 2.57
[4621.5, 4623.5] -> 7.13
